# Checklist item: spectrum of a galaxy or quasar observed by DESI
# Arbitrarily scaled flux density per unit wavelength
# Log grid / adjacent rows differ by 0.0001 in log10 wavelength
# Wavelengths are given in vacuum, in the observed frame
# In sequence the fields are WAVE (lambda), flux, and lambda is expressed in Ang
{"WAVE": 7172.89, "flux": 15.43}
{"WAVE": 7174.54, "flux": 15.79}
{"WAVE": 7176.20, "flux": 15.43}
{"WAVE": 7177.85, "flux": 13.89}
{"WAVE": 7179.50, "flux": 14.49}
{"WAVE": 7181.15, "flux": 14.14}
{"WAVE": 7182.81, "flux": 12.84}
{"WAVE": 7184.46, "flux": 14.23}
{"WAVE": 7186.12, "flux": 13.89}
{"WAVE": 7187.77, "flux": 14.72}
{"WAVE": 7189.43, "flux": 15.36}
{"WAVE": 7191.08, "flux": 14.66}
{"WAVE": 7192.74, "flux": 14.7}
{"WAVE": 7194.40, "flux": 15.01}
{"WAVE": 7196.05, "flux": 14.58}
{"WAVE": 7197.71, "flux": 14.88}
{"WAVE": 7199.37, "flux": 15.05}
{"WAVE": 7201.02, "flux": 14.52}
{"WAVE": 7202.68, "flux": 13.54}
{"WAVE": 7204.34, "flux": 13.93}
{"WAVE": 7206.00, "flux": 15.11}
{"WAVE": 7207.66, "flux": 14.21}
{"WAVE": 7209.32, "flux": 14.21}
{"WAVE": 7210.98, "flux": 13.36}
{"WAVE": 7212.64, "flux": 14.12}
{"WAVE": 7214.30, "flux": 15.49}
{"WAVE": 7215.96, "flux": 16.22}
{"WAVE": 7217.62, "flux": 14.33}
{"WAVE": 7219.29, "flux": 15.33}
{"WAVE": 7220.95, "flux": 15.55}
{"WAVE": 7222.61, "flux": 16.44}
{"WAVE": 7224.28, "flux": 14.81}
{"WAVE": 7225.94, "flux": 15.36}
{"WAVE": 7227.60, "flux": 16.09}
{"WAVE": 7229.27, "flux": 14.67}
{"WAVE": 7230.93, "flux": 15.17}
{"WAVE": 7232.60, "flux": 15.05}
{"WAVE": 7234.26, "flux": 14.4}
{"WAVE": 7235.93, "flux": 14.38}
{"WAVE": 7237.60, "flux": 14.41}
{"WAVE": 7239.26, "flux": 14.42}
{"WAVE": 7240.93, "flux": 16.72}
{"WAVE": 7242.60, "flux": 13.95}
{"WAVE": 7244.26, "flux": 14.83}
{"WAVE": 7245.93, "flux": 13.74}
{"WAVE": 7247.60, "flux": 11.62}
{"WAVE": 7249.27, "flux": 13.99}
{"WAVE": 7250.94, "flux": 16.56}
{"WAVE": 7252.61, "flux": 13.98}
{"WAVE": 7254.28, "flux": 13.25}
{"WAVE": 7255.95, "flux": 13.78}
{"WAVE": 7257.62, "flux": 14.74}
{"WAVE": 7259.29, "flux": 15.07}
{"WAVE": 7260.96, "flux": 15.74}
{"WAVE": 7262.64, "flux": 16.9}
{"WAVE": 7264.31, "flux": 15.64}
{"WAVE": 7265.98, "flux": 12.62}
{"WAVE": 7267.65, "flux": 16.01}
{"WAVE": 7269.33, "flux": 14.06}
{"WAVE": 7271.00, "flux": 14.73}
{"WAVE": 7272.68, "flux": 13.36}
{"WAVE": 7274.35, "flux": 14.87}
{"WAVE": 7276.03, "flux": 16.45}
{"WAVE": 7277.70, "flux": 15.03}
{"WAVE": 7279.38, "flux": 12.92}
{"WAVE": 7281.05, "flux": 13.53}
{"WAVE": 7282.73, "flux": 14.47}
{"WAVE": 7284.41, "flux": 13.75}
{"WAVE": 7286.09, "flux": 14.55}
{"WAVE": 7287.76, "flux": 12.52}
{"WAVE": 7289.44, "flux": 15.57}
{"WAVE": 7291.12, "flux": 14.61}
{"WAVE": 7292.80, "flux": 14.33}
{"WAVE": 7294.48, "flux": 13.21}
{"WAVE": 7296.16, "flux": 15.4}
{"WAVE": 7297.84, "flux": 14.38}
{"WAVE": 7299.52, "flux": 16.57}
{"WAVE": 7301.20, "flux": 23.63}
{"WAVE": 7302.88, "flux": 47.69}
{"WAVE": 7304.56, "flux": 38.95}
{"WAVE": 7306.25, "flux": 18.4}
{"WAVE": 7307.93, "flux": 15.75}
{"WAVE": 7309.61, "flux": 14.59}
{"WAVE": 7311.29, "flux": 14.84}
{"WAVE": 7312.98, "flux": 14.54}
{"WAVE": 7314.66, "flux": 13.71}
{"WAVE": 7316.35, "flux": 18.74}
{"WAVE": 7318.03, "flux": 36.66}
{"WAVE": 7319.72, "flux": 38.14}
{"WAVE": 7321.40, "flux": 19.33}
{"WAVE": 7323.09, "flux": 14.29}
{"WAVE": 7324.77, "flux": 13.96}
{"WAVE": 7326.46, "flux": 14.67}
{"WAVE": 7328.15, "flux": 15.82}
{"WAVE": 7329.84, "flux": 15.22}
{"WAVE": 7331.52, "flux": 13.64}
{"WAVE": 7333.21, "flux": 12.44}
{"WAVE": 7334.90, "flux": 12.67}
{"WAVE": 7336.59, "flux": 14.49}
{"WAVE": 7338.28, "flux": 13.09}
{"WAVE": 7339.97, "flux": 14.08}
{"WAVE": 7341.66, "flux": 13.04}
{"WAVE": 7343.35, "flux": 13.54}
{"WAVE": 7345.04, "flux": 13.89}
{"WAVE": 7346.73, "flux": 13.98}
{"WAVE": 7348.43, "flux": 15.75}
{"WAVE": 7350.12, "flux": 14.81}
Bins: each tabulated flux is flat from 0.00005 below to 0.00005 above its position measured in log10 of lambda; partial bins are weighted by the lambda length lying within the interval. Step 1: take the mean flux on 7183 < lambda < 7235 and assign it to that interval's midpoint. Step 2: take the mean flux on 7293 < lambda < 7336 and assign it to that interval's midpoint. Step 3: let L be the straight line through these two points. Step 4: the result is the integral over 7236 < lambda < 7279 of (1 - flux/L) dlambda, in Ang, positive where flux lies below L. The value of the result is 5.7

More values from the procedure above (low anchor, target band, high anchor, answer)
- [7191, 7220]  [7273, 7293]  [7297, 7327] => 5.5 Ang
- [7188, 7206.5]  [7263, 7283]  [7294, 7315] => 4.5 Ang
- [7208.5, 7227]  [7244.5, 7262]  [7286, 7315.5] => 2.4 Ang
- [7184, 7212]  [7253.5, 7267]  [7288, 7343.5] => 1.4 Ang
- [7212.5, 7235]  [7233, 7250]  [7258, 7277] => 1.0 Ang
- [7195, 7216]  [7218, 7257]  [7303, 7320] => 5.2 Ang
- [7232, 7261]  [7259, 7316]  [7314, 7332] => 1.8 Ang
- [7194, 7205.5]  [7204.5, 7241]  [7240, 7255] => -1.3 Ang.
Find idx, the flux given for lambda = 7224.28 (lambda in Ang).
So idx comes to 14.81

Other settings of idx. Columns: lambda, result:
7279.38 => 12.92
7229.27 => 14.67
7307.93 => 15.75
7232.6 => 15.05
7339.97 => 14.08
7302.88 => 47.69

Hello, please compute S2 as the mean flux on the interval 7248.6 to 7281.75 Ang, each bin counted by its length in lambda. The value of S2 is 14.7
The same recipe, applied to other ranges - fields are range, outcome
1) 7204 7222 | 14.8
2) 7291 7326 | 20.6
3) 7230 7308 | 16.1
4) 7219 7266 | 14.8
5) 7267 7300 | 14.5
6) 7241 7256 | 14.1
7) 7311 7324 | 21.5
